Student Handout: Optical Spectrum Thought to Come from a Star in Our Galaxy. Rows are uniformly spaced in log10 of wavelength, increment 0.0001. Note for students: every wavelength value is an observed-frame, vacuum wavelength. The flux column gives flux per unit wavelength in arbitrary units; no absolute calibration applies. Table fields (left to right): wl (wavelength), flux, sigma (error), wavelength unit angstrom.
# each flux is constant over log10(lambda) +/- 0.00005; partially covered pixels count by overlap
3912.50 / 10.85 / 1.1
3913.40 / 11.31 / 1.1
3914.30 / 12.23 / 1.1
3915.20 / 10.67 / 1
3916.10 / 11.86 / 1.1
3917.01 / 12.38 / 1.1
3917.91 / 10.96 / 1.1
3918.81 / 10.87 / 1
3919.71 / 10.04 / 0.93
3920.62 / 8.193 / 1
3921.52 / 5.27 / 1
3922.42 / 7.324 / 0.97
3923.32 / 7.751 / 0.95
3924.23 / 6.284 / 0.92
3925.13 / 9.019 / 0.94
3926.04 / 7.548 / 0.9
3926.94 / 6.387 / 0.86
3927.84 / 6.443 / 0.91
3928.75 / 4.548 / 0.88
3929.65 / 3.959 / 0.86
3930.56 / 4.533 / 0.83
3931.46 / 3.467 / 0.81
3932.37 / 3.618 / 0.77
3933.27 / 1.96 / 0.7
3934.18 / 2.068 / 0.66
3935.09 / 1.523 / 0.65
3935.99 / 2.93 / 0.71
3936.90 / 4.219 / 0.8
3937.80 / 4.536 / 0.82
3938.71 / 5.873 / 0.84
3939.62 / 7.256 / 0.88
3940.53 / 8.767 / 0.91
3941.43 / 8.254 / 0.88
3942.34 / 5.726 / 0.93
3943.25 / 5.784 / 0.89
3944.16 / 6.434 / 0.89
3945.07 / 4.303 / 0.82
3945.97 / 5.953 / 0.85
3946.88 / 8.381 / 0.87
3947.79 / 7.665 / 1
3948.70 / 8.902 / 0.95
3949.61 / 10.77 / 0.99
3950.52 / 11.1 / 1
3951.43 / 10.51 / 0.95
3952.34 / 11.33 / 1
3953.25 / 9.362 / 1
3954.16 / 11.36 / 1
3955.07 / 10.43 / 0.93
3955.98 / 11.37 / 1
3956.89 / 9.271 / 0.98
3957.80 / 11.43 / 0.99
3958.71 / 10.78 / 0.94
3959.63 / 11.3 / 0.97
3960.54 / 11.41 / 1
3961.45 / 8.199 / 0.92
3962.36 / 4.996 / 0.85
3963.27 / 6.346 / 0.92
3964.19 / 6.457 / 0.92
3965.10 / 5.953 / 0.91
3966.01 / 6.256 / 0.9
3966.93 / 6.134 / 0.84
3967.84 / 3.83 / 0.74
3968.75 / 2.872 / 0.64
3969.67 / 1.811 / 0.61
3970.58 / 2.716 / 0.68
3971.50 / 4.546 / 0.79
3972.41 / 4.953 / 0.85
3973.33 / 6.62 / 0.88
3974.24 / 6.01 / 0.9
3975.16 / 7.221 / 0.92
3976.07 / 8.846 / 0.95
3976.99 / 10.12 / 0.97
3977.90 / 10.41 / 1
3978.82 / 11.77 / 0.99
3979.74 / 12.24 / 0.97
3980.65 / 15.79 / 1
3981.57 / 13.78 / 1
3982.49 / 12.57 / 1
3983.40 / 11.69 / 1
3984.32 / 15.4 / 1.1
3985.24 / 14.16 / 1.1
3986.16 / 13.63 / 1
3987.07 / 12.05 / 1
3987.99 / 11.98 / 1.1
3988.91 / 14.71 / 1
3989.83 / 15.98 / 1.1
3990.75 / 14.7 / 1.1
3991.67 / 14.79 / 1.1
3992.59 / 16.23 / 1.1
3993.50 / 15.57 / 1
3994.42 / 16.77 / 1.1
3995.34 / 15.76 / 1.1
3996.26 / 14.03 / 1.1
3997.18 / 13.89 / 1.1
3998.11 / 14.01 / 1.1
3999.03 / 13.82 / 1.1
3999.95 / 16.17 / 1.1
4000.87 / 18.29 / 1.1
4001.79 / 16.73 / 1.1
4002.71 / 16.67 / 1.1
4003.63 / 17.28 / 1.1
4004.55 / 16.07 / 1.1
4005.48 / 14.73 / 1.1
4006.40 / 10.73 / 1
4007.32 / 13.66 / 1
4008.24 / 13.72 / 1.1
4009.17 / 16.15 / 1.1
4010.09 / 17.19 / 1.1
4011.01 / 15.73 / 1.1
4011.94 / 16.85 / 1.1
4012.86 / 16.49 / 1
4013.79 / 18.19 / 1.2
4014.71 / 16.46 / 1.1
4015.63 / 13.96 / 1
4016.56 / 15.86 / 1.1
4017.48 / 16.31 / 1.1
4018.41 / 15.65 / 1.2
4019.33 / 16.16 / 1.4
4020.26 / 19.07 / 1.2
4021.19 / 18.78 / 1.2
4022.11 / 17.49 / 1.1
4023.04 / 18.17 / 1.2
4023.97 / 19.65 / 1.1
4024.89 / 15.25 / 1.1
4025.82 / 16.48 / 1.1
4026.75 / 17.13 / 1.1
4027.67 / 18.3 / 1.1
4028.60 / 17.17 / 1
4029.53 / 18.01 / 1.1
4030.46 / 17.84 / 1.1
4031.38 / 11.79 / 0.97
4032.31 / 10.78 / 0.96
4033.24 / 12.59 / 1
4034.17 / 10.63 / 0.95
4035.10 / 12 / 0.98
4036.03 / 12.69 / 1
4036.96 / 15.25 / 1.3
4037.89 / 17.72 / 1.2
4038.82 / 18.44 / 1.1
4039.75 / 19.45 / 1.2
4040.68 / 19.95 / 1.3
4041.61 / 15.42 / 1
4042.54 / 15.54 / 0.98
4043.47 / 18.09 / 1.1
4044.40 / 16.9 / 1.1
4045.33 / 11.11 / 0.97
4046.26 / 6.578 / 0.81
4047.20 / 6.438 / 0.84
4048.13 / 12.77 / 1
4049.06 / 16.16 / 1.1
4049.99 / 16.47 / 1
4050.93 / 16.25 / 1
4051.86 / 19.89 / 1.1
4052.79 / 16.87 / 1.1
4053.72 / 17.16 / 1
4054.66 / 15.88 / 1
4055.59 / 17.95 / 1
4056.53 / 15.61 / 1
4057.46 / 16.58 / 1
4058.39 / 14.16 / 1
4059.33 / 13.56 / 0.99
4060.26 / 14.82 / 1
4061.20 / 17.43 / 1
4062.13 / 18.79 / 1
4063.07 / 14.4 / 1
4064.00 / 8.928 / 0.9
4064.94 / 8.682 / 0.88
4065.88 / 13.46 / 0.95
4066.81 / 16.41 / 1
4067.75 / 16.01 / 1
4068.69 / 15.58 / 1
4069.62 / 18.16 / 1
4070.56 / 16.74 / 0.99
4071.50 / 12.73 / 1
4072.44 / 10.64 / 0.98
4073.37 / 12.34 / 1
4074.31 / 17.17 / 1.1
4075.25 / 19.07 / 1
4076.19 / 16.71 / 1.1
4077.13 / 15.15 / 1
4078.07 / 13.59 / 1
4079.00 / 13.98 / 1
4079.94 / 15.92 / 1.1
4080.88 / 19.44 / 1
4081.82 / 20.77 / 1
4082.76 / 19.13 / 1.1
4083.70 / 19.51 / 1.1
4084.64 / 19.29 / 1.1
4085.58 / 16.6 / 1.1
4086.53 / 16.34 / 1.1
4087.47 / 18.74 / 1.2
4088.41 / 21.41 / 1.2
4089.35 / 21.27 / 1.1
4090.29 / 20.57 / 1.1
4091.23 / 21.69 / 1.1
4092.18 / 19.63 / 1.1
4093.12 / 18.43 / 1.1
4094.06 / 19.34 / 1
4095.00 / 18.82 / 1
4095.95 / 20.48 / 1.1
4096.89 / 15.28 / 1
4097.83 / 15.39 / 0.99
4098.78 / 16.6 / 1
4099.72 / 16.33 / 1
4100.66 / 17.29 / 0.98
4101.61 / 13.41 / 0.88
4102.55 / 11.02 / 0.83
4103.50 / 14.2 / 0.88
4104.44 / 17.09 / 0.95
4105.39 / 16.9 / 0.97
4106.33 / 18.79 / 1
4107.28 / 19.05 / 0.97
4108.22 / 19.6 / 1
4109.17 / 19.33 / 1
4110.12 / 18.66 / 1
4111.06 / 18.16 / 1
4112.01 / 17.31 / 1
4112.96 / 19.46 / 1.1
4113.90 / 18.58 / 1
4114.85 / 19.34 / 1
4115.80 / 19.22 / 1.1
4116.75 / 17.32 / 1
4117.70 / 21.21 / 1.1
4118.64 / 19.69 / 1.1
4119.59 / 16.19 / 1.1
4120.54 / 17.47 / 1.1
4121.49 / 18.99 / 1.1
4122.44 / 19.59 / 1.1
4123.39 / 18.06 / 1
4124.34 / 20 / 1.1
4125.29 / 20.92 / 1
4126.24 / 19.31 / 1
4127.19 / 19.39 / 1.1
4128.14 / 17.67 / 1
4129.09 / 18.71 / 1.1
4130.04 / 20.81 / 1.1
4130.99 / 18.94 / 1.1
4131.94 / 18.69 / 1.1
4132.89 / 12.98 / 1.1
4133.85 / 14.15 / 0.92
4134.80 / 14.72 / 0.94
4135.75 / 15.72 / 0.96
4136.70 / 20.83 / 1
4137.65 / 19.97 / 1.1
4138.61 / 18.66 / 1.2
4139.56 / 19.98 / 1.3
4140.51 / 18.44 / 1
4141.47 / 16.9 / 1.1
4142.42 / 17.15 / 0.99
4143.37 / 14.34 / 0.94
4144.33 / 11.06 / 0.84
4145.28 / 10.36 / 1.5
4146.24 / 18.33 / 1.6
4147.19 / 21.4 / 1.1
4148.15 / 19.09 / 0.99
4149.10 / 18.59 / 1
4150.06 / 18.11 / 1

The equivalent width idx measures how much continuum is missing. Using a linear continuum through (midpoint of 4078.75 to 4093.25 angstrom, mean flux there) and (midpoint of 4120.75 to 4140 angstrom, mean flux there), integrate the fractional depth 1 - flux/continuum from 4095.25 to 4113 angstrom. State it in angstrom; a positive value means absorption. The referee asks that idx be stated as 1.6 angstrom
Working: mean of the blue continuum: 19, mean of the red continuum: 18.4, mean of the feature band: 17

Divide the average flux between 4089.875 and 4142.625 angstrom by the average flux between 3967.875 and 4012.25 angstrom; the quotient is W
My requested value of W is 1.43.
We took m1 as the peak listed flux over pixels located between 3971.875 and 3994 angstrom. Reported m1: 16.23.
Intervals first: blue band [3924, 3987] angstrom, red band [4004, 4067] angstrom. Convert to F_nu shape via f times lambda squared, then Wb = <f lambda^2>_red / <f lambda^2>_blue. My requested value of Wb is 2.1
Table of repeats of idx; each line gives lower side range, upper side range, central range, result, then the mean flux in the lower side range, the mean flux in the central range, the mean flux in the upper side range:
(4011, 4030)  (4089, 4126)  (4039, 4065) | 3.4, 17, 15.2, 18.2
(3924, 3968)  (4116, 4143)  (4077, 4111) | -3.6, 7.07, 17.8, 18.3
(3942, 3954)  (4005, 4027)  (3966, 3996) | 4.1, 8.27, 10.8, 16.2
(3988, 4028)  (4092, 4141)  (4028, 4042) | 1.0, 16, 15.3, 18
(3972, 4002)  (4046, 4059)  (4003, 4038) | -4.2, 13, 15.7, 15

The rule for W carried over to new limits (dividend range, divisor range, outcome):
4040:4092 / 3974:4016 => 1.13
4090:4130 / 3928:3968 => 2.58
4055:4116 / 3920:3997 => 1.95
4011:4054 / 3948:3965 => 1.64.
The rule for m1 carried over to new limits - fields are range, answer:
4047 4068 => 19.89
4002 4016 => 18.19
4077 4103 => 21.69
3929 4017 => 18.29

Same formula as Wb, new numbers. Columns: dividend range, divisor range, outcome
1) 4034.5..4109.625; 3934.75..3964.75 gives 2.17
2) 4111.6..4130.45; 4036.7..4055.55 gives 1.25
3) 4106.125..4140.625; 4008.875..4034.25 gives 1.20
